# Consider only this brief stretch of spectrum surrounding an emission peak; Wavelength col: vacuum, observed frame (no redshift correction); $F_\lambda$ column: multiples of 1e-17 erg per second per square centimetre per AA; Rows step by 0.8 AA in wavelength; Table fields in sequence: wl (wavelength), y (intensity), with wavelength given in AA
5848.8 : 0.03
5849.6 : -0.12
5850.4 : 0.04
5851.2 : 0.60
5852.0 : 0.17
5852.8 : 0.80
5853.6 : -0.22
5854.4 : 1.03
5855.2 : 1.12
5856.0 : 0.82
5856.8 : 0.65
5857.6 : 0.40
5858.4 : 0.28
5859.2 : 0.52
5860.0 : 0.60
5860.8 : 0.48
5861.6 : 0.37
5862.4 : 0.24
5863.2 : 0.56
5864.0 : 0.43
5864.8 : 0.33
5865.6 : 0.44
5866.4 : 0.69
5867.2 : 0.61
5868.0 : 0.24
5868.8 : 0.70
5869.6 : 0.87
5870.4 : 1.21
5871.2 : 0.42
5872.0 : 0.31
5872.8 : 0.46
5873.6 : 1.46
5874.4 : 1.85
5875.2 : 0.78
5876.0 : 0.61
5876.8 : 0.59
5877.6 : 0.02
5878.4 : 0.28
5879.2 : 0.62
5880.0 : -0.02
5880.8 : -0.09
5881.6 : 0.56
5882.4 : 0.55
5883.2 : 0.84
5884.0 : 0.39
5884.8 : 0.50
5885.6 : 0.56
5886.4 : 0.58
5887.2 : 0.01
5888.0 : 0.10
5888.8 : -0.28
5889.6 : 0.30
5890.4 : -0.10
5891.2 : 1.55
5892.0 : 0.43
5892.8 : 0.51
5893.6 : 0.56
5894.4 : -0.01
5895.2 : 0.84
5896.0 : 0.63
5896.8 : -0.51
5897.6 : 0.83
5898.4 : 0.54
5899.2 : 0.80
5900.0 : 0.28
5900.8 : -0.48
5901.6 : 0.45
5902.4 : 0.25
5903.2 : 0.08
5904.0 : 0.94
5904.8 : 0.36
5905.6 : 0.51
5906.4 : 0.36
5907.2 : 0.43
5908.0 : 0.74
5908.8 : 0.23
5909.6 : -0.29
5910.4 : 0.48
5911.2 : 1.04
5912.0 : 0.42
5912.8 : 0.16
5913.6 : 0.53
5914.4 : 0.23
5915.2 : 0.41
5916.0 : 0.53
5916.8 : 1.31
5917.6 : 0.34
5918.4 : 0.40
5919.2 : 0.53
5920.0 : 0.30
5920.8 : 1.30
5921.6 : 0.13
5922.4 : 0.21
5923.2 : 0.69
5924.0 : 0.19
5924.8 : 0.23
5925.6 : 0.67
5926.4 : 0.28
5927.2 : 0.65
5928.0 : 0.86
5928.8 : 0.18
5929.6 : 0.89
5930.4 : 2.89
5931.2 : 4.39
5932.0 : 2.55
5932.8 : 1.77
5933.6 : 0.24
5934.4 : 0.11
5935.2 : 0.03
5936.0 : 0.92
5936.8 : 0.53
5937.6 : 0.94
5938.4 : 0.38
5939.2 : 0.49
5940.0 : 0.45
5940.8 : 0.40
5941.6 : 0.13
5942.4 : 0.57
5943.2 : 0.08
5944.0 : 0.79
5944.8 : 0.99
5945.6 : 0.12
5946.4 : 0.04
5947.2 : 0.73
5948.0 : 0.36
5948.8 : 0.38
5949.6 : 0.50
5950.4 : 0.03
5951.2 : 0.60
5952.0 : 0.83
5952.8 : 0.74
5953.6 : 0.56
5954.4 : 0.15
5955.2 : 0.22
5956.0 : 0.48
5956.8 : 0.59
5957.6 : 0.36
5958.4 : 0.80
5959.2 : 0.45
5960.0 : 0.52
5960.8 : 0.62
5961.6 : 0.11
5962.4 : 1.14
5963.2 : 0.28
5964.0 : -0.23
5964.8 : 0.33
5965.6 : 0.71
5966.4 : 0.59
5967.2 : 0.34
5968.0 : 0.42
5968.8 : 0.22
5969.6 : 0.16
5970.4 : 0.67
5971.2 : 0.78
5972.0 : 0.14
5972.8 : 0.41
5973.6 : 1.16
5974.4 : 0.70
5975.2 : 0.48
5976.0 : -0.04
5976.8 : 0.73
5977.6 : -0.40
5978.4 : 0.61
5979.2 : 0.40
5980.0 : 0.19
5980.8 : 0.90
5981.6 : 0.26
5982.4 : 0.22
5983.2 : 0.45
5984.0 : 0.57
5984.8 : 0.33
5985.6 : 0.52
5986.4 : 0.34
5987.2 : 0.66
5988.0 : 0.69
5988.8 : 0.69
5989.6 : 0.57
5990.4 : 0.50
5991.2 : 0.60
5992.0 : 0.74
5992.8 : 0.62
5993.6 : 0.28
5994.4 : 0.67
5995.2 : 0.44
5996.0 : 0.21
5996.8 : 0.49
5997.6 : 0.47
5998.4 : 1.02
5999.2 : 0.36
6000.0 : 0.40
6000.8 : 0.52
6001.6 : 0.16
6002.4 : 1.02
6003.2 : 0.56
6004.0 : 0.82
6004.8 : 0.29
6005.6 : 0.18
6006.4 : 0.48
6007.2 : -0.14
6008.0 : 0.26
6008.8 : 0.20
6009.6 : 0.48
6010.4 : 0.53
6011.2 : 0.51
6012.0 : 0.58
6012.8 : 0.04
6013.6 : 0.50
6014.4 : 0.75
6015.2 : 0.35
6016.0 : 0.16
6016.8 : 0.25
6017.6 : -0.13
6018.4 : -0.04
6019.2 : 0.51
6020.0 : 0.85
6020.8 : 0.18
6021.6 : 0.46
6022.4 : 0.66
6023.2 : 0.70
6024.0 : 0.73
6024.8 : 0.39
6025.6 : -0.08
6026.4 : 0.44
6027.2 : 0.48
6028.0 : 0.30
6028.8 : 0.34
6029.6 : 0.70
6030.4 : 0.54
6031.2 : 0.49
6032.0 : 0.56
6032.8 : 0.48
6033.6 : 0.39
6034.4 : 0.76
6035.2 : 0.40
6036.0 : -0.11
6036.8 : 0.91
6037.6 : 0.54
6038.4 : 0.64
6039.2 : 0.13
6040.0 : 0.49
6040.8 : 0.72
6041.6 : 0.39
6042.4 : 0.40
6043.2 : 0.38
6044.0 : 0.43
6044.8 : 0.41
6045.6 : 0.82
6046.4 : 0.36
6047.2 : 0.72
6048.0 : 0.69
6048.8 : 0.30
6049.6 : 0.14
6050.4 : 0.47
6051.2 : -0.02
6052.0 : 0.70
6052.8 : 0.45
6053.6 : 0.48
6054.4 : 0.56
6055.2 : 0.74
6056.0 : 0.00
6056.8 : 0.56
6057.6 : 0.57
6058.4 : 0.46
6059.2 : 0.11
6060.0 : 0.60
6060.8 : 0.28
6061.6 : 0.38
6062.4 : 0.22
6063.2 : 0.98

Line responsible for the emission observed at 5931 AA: [O III] 5007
